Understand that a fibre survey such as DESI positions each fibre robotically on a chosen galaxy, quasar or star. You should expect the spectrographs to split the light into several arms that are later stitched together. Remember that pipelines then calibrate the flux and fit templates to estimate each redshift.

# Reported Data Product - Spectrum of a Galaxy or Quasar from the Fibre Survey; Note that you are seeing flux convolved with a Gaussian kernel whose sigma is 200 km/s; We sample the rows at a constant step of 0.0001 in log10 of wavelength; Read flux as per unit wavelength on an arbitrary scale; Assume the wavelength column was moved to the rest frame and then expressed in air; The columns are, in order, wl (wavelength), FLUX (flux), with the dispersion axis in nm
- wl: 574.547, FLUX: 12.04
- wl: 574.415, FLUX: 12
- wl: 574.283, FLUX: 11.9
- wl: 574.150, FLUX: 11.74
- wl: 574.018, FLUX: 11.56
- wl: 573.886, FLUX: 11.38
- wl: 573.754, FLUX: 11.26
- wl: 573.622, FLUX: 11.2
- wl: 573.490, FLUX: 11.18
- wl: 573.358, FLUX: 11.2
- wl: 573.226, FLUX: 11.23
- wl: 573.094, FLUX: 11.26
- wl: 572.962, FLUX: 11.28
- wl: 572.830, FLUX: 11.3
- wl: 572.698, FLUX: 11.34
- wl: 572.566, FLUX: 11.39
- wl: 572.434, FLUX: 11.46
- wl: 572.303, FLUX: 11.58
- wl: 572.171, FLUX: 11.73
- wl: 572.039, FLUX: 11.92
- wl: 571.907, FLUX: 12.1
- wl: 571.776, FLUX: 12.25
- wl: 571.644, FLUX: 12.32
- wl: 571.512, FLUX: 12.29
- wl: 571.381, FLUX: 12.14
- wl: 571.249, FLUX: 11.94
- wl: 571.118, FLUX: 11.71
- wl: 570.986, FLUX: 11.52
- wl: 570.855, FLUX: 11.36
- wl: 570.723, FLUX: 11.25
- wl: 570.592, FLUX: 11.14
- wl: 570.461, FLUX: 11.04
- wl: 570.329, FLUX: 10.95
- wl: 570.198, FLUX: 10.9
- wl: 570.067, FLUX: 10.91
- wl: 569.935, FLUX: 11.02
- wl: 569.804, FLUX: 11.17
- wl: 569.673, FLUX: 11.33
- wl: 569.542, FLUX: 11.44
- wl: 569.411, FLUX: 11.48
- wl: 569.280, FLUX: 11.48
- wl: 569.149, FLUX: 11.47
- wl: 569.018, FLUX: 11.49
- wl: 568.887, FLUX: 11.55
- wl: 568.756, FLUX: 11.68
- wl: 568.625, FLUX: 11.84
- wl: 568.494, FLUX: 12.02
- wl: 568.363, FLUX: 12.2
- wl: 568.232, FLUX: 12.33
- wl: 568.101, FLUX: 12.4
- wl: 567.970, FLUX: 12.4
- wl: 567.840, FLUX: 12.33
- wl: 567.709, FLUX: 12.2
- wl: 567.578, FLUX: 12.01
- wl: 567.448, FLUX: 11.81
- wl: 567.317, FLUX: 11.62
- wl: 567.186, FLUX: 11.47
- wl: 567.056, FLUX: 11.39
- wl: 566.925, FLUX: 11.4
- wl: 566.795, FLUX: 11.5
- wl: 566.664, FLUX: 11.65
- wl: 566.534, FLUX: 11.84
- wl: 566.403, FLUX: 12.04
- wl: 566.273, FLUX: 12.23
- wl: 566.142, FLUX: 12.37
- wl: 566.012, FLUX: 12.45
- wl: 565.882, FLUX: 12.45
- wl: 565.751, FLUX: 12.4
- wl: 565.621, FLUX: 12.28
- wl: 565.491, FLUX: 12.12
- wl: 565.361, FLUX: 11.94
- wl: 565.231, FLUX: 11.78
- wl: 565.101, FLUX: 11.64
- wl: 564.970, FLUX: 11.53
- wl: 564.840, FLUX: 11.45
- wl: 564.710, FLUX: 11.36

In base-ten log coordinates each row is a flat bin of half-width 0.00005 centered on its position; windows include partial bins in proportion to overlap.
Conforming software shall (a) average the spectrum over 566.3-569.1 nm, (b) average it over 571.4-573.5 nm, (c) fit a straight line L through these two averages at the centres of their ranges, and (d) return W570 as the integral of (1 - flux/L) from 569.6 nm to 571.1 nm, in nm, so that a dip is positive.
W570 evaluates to 0.073 nm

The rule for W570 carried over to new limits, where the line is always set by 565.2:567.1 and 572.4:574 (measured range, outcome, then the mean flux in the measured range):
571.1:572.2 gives -0.06 nm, 12.1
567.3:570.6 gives 0.03 nm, 11.6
